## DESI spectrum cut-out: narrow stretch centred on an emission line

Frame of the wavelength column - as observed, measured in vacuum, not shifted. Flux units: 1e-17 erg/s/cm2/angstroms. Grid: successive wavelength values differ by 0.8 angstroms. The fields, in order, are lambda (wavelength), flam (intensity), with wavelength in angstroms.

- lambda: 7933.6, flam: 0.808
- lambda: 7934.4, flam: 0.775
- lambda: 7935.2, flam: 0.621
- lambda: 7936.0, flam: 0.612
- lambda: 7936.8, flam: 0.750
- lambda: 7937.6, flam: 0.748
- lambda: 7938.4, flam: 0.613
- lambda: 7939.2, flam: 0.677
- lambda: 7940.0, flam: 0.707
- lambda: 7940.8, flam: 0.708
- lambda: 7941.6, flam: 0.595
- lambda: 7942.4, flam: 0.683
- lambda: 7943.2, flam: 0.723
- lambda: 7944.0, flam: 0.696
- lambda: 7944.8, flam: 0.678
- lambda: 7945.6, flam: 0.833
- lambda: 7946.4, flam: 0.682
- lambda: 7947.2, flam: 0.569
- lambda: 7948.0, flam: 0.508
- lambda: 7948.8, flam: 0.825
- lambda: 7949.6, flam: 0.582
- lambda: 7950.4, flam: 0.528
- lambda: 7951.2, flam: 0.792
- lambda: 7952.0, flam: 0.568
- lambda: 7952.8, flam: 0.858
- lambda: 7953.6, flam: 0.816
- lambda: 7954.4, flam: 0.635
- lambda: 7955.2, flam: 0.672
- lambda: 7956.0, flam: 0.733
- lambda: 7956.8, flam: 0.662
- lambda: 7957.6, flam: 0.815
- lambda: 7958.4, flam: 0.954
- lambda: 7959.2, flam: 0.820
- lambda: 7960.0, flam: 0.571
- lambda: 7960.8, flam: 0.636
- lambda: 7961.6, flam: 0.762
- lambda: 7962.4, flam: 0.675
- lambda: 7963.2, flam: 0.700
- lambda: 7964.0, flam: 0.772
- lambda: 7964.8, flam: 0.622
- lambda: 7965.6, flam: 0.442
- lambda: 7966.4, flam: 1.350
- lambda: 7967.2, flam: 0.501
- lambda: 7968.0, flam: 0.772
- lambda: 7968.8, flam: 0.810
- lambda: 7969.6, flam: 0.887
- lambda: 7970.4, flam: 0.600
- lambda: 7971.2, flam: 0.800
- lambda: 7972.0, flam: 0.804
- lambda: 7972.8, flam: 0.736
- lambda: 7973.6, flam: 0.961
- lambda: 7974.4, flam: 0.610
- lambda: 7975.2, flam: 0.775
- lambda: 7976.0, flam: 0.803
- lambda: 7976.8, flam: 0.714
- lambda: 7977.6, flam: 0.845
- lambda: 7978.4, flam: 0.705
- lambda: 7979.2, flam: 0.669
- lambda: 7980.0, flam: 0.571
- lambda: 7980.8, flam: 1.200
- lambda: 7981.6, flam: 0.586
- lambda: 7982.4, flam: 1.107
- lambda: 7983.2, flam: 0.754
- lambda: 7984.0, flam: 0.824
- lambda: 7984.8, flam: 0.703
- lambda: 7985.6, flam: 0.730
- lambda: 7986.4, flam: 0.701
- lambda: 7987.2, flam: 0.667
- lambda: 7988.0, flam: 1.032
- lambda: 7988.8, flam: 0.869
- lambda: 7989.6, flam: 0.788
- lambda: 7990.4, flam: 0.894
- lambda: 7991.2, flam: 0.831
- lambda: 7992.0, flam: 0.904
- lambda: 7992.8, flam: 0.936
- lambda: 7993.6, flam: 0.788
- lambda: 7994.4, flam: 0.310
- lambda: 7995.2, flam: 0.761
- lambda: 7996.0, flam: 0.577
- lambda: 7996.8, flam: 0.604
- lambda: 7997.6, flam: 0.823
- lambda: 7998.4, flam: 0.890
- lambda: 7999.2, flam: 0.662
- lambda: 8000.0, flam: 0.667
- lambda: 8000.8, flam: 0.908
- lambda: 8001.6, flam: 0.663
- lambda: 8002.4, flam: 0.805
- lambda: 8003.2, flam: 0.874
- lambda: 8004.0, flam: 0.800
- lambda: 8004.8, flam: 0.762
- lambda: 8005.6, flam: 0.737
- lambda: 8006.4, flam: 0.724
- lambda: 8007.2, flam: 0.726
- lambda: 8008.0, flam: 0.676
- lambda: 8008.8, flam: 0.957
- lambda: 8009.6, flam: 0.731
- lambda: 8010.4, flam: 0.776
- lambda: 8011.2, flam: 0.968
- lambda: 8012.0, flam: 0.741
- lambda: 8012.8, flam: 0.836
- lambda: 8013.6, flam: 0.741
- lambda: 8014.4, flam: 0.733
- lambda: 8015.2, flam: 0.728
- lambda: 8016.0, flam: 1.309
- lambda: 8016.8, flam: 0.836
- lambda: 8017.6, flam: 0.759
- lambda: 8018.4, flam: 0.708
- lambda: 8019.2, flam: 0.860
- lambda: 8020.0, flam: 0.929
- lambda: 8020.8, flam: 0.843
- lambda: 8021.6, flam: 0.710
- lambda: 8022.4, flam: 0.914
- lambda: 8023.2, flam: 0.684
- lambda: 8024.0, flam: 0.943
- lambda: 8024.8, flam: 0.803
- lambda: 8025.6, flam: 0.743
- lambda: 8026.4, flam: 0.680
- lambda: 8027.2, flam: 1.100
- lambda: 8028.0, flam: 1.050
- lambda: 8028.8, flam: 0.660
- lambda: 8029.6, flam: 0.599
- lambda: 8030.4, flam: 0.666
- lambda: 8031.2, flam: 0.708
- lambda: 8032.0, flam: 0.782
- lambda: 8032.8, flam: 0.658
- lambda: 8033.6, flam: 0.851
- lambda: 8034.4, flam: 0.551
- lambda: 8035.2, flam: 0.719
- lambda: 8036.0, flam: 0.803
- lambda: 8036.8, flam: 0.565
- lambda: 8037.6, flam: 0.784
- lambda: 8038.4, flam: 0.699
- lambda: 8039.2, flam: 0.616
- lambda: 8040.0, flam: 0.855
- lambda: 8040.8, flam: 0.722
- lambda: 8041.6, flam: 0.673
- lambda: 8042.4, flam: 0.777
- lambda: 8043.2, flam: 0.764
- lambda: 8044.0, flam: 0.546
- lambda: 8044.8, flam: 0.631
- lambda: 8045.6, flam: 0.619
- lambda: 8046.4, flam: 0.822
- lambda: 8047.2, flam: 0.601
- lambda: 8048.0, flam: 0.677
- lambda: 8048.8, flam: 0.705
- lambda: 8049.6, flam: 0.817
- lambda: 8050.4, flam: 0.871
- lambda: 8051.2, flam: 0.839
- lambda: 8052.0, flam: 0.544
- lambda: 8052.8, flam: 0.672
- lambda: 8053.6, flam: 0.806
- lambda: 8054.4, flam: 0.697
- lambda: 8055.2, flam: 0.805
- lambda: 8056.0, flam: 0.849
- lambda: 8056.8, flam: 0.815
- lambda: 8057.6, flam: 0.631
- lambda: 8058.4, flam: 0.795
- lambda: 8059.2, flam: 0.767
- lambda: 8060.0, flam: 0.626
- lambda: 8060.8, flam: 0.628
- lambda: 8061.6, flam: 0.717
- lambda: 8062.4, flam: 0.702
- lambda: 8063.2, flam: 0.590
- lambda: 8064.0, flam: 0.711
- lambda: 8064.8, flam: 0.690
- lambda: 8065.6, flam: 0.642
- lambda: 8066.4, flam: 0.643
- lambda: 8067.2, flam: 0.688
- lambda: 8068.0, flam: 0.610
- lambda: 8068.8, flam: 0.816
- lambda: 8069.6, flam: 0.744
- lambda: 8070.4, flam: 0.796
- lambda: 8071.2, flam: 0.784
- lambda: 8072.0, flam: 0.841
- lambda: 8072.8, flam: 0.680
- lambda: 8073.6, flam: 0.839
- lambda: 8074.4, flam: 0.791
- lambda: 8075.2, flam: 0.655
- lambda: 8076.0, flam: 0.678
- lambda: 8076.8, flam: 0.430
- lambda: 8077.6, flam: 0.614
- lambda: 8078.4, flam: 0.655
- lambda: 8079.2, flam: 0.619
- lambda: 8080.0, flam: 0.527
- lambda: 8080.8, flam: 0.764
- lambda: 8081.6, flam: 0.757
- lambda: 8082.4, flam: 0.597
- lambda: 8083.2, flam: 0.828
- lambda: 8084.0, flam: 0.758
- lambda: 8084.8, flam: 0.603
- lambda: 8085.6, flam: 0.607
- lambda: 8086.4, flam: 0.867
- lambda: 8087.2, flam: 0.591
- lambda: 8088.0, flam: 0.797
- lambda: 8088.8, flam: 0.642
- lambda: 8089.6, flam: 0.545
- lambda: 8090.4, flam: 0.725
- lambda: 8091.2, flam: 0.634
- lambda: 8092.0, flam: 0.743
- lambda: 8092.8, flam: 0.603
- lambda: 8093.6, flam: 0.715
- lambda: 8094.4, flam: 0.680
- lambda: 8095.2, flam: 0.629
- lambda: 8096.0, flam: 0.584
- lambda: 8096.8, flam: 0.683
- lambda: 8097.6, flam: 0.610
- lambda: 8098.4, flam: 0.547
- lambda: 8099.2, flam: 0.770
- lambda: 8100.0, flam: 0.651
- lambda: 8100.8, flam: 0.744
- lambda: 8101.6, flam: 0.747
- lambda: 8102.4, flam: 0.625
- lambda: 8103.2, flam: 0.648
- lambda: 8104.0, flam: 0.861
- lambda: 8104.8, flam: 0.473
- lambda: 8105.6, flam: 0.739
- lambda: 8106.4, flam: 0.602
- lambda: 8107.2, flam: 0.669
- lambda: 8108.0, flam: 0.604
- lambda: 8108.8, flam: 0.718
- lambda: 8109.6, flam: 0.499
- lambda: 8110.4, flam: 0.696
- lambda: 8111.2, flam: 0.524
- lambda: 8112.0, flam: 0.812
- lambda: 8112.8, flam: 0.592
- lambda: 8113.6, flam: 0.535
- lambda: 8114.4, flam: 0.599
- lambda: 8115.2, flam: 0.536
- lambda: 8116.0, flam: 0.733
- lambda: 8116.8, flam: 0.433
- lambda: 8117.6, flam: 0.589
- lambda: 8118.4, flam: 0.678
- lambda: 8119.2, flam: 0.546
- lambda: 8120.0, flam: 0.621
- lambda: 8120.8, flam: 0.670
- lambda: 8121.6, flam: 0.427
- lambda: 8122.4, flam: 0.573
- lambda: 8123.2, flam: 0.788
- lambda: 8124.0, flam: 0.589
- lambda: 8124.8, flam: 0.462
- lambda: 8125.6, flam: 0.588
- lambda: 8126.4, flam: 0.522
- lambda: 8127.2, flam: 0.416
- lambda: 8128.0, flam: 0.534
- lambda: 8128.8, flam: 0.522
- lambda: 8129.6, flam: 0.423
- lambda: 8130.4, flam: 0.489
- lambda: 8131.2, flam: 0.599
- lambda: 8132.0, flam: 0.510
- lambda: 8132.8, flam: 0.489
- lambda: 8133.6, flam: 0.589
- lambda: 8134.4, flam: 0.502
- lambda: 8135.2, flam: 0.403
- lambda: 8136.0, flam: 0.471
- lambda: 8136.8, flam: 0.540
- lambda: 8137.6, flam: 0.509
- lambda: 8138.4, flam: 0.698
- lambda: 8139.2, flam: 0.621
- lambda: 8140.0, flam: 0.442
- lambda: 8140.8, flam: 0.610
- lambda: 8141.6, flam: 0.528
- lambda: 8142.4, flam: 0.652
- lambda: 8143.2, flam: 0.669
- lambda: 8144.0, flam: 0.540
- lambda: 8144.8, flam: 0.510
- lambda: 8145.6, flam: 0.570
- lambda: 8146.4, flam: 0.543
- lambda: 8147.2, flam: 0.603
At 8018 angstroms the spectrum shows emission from Mg II 2798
